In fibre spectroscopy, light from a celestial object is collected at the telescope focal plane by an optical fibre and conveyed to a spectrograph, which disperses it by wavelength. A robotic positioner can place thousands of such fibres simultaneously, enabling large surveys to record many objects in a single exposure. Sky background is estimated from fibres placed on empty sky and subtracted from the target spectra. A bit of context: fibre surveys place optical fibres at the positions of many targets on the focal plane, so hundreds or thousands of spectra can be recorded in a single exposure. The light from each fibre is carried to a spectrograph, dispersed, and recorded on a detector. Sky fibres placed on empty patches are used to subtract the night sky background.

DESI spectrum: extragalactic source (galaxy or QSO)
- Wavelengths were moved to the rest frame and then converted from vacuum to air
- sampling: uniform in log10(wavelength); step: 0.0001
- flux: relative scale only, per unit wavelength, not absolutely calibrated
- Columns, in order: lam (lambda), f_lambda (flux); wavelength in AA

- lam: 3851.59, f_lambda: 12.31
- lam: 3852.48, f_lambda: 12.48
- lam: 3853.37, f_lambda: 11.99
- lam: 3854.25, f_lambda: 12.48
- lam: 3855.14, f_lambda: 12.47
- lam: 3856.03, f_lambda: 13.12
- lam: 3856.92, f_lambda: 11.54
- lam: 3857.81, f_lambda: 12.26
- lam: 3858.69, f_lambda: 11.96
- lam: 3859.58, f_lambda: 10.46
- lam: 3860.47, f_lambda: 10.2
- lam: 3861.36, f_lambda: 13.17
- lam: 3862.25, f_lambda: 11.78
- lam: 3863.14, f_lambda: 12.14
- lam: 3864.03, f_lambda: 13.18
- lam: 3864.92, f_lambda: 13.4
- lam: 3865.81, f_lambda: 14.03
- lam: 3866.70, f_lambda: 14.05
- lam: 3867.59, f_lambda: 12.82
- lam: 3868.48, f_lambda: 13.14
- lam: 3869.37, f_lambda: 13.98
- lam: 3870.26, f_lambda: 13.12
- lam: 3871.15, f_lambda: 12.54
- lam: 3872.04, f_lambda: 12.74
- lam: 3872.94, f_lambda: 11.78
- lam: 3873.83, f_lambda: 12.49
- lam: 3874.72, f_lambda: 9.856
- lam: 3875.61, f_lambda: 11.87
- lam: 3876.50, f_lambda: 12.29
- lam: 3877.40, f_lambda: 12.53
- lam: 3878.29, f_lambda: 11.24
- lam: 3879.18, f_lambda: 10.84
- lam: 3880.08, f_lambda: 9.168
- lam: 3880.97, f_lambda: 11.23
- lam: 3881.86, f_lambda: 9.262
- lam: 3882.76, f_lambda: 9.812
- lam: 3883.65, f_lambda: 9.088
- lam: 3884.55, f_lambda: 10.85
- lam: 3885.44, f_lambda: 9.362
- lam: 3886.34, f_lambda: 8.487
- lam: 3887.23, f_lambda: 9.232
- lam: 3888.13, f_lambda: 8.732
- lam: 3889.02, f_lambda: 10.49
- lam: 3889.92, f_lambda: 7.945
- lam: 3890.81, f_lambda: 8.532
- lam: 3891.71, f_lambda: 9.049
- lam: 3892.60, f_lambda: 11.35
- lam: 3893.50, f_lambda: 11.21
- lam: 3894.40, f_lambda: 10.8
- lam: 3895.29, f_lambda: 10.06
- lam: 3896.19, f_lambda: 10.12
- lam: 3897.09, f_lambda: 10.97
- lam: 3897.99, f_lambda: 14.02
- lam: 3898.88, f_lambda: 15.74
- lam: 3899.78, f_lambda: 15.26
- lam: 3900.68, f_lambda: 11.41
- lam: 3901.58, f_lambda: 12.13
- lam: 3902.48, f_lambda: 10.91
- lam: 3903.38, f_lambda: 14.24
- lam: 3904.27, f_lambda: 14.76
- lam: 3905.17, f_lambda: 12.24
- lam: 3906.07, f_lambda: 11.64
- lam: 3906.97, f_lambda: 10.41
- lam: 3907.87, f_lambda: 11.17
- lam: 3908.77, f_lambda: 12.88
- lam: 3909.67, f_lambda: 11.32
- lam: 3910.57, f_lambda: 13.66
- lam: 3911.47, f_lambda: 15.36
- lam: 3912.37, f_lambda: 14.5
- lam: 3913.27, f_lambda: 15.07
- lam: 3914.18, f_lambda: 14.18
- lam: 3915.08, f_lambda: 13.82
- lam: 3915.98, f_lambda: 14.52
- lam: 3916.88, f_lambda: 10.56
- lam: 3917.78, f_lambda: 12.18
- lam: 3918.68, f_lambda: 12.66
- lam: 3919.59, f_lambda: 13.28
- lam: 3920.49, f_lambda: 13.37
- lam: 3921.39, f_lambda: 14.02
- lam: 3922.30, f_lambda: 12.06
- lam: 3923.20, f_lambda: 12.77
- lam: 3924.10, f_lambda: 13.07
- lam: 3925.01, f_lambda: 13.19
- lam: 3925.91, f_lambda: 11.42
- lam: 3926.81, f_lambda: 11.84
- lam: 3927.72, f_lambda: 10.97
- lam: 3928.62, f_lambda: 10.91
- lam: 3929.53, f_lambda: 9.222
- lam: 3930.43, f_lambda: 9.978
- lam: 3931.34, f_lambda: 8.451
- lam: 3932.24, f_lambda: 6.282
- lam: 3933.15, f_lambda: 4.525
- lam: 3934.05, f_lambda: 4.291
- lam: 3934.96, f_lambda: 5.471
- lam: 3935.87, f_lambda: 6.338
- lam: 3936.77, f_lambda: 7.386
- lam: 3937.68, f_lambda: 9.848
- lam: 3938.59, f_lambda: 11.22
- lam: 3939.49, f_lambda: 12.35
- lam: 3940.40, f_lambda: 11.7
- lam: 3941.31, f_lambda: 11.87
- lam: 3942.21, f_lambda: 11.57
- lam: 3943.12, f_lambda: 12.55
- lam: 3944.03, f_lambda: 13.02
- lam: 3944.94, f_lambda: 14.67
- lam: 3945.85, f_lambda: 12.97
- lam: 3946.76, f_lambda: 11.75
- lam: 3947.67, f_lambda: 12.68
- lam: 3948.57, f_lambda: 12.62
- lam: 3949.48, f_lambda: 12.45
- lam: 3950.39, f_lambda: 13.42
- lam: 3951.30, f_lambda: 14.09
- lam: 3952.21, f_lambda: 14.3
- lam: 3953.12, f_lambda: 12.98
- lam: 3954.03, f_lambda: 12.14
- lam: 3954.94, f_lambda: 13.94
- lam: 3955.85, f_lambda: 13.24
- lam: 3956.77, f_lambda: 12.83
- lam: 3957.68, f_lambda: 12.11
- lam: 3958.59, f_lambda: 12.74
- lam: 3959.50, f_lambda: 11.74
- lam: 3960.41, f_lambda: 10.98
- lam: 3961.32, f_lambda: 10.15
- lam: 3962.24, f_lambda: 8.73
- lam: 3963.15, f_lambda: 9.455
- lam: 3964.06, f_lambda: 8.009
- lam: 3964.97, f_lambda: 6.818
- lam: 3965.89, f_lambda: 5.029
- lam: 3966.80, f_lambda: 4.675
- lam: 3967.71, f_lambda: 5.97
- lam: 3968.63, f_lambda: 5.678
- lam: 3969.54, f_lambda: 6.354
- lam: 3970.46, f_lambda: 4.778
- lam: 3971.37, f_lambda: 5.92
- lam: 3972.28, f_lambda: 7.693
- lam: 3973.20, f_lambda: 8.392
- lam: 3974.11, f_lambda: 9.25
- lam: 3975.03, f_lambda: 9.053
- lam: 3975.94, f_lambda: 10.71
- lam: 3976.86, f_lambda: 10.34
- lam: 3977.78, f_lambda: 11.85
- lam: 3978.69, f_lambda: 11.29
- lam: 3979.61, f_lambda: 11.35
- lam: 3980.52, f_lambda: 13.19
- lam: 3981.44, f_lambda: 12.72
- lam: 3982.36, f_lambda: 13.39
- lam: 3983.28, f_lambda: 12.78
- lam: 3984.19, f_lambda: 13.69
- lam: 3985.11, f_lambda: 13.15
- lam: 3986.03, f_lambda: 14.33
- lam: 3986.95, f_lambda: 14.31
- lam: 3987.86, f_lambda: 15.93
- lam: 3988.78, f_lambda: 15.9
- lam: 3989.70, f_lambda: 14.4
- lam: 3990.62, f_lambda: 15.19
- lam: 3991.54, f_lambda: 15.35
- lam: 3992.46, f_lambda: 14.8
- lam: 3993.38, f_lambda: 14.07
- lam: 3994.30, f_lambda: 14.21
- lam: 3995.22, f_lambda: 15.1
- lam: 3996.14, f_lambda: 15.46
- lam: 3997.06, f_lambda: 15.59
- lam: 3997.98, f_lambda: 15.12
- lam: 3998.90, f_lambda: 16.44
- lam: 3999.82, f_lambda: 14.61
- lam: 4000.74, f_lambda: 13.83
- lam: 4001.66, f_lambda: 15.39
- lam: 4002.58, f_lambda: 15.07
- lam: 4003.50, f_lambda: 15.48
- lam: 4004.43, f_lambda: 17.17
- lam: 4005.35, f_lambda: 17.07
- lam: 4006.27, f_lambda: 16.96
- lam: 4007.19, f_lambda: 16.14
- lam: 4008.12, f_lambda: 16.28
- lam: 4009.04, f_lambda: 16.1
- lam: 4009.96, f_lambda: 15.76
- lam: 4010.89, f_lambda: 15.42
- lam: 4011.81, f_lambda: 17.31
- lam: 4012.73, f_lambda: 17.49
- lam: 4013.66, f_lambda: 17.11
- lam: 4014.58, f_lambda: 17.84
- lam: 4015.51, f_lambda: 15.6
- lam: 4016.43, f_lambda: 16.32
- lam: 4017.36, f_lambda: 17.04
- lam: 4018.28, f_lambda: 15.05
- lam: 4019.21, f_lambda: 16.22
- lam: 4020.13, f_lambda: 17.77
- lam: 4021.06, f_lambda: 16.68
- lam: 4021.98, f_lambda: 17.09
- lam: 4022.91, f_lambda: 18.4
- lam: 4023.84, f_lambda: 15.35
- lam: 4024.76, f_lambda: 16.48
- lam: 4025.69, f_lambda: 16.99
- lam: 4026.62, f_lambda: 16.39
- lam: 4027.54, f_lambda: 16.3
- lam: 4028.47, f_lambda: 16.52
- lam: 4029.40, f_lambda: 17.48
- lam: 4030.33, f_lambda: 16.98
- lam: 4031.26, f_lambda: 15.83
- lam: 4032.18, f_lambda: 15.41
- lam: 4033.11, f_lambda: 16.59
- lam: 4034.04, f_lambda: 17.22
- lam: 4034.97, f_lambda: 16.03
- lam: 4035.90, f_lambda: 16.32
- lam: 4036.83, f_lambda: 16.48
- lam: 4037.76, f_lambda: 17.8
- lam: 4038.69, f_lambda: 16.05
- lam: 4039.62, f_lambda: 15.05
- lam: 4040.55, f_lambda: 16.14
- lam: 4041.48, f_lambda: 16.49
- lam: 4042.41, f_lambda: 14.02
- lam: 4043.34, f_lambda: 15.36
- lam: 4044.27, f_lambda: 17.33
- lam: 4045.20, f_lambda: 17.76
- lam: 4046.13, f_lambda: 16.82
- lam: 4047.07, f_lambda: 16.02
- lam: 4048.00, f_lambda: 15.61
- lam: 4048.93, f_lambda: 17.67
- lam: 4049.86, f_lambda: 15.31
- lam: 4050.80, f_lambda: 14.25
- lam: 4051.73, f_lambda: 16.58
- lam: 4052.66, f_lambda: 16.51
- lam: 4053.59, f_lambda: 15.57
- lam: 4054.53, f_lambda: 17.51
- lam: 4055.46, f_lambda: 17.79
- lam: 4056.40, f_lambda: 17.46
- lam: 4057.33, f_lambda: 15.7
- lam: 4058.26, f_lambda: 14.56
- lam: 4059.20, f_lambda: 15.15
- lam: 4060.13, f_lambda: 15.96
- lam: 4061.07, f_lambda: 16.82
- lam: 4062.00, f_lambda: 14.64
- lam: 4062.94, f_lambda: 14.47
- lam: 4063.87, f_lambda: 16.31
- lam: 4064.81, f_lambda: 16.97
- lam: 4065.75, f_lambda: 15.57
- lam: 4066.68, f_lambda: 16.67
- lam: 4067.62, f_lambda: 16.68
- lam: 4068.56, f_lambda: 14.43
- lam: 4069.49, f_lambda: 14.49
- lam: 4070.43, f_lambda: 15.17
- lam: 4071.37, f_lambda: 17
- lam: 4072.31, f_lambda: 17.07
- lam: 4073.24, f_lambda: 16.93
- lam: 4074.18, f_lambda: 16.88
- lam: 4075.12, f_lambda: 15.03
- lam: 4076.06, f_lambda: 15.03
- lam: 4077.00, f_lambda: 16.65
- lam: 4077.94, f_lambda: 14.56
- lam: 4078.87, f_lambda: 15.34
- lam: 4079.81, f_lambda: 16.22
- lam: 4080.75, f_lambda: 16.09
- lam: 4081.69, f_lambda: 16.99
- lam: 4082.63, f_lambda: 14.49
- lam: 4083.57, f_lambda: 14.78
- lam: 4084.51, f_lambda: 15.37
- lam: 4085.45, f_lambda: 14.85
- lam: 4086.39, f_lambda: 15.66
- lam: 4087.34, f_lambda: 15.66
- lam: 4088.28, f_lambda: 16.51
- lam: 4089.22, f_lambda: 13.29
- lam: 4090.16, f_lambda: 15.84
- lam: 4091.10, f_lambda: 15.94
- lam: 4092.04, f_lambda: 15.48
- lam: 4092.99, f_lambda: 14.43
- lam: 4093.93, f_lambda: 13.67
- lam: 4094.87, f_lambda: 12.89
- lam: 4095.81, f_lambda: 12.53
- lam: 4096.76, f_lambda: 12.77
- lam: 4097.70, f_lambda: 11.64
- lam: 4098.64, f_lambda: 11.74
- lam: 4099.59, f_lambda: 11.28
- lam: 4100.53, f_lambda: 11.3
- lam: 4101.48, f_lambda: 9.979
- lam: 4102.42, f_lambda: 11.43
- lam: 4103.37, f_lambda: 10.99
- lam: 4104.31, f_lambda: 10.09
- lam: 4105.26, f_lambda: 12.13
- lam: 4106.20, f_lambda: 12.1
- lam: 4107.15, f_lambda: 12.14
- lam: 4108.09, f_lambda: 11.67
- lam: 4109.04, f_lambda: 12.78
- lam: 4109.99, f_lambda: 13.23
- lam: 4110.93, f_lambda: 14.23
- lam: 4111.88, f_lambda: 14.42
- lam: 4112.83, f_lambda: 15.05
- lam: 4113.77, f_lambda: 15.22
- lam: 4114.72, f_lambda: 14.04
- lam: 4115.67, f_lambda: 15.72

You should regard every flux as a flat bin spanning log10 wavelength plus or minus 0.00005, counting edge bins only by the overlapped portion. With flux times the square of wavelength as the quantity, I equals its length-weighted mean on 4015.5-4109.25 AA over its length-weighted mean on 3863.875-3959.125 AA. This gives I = 1.42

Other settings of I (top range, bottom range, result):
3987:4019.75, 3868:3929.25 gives 1.40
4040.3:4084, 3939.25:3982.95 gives 1.57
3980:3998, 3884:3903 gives 1.40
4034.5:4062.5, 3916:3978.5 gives 1.63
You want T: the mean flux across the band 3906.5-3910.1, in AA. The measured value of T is 11.4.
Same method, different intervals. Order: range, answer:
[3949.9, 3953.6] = 13.7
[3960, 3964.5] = 9.45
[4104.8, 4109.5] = 12.2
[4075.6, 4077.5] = 15.8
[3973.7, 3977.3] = 9.83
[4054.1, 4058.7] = 16.6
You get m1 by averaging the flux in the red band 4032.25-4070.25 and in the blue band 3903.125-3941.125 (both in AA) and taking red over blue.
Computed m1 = 1.41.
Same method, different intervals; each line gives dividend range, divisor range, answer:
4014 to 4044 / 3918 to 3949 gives 1.51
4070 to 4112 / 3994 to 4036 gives 0.87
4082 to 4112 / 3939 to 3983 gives 1.24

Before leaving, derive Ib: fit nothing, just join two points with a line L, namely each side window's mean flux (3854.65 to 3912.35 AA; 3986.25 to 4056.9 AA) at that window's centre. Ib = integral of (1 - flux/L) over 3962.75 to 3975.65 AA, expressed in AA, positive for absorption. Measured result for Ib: 6.7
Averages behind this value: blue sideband 11.7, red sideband 16.1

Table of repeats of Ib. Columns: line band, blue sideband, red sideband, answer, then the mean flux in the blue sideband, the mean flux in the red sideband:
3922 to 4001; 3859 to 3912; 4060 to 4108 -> 8.6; 11.6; 14.5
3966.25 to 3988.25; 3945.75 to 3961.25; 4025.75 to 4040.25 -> 5.8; 12.7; 16.4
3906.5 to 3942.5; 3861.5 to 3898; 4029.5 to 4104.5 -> 2.7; 11.2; 15.3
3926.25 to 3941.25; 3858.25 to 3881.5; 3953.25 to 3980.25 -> 2.1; 12.1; 9.42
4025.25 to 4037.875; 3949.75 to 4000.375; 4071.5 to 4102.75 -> -3.3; 11.8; 14.5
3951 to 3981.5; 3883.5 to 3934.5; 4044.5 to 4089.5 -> 7.3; 11.4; 15.9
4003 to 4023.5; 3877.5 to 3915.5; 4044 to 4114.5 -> -4.5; 11.5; 14.9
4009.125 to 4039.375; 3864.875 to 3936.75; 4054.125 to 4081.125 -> -3.7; 11.4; 16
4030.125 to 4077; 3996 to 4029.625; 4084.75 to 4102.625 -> -3.7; 16.3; 13.6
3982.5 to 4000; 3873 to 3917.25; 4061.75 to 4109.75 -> -2.4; 11.6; 14.4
